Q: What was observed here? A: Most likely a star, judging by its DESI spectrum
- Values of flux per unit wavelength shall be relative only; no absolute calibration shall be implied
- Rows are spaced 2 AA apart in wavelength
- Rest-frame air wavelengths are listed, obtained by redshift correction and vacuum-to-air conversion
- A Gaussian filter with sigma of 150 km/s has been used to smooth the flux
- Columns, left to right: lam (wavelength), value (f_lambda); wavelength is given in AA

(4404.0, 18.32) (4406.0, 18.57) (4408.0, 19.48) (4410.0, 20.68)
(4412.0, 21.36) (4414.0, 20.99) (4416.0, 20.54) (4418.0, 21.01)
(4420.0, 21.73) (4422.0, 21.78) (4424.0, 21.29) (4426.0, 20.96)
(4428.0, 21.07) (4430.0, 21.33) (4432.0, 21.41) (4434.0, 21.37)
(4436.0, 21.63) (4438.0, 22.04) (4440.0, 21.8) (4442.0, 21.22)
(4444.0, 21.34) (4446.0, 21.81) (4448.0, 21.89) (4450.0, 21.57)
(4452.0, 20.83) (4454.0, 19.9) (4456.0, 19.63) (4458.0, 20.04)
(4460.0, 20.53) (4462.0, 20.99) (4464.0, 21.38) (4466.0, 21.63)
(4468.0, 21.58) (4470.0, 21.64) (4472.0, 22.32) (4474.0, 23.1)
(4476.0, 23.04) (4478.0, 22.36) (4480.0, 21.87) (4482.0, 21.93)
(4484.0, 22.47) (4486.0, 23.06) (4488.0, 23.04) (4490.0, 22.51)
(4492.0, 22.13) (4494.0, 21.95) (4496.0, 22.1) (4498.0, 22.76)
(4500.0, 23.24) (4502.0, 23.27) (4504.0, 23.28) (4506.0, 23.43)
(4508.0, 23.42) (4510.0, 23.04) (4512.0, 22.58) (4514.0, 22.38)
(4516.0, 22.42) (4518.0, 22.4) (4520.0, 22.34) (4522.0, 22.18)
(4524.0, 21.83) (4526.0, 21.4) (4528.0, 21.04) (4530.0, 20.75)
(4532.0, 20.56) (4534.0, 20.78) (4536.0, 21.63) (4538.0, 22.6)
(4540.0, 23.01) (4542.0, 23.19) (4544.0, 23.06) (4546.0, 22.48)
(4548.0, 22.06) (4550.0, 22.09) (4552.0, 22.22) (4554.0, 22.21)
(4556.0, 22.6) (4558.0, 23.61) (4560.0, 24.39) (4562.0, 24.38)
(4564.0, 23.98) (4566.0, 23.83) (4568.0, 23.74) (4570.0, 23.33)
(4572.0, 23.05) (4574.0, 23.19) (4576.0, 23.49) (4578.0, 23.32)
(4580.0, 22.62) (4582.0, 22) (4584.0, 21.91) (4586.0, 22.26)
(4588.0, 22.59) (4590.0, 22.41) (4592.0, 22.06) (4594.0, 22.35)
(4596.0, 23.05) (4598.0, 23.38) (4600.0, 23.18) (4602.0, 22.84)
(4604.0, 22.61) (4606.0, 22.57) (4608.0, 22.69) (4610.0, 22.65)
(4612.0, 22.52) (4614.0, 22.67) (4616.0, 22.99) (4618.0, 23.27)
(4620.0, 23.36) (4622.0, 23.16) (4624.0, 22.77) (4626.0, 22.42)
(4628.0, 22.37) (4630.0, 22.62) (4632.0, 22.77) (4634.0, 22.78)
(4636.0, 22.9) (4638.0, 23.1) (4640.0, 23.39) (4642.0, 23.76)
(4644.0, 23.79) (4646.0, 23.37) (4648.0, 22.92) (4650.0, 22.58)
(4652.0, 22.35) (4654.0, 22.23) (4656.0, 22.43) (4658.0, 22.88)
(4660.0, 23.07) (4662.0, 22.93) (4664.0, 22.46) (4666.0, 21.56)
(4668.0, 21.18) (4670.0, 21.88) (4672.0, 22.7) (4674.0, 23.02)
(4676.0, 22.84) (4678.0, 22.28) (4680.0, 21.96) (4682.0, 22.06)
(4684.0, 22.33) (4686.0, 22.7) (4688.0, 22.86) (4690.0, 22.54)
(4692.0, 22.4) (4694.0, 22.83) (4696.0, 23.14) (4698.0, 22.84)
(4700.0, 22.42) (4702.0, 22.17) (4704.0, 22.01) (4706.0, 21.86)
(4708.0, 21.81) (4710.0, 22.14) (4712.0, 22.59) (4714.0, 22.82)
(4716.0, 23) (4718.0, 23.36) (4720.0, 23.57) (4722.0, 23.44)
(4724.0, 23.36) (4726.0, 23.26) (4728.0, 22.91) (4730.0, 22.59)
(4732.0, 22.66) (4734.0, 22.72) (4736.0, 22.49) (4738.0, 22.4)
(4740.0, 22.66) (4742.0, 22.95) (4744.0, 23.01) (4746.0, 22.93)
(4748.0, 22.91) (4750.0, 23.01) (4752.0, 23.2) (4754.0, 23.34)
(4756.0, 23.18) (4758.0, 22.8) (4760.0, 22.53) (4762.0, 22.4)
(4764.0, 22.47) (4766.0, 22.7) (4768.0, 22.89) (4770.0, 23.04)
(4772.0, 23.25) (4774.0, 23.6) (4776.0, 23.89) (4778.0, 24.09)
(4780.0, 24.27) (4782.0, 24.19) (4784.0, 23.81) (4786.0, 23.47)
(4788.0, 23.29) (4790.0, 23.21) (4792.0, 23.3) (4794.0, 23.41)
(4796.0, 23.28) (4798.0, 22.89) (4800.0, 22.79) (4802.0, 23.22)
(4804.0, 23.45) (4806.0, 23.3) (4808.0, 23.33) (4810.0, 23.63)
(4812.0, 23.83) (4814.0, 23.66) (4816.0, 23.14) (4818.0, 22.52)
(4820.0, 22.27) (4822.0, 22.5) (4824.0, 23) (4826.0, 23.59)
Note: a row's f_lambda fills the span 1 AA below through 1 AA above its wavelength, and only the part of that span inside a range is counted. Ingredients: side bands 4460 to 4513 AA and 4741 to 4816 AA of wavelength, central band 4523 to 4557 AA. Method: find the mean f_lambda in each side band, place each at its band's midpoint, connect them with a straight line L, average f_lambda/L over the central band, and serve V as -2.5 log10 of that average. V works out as 0.03 mag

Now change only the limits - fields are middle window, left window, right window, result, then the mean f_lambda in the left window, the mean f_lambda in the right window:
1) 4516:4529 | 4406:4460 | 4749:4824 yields -0.016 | 21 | 23.2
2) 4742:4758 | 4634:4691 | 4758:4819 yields 0.002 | 22.6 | 23.3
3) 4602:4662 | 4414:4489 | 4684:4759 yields -0.024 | 21.5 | 22.8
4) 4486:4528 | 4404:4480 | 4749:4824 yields -0.048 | 21.2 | 23.2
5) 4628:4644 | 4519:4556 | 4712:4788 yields -0.026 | 22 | 23.1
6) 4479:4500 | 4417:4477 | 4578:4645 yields -0.033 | 21.4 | 22.8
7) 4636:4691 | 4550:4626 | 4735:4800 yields 0.018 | 22.9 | 23.1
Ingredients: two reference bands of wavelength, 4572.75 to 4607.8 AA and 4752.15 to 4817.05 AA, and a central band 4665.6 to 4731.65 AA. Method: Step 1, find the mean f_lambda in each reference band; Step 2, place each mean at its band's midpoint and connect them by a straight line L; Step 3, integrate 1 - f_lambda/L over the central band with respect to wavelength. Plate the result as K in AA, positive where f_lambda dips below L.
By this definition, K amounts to 1.3 AA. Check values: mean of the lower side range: 22.7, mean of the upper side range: 23.3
